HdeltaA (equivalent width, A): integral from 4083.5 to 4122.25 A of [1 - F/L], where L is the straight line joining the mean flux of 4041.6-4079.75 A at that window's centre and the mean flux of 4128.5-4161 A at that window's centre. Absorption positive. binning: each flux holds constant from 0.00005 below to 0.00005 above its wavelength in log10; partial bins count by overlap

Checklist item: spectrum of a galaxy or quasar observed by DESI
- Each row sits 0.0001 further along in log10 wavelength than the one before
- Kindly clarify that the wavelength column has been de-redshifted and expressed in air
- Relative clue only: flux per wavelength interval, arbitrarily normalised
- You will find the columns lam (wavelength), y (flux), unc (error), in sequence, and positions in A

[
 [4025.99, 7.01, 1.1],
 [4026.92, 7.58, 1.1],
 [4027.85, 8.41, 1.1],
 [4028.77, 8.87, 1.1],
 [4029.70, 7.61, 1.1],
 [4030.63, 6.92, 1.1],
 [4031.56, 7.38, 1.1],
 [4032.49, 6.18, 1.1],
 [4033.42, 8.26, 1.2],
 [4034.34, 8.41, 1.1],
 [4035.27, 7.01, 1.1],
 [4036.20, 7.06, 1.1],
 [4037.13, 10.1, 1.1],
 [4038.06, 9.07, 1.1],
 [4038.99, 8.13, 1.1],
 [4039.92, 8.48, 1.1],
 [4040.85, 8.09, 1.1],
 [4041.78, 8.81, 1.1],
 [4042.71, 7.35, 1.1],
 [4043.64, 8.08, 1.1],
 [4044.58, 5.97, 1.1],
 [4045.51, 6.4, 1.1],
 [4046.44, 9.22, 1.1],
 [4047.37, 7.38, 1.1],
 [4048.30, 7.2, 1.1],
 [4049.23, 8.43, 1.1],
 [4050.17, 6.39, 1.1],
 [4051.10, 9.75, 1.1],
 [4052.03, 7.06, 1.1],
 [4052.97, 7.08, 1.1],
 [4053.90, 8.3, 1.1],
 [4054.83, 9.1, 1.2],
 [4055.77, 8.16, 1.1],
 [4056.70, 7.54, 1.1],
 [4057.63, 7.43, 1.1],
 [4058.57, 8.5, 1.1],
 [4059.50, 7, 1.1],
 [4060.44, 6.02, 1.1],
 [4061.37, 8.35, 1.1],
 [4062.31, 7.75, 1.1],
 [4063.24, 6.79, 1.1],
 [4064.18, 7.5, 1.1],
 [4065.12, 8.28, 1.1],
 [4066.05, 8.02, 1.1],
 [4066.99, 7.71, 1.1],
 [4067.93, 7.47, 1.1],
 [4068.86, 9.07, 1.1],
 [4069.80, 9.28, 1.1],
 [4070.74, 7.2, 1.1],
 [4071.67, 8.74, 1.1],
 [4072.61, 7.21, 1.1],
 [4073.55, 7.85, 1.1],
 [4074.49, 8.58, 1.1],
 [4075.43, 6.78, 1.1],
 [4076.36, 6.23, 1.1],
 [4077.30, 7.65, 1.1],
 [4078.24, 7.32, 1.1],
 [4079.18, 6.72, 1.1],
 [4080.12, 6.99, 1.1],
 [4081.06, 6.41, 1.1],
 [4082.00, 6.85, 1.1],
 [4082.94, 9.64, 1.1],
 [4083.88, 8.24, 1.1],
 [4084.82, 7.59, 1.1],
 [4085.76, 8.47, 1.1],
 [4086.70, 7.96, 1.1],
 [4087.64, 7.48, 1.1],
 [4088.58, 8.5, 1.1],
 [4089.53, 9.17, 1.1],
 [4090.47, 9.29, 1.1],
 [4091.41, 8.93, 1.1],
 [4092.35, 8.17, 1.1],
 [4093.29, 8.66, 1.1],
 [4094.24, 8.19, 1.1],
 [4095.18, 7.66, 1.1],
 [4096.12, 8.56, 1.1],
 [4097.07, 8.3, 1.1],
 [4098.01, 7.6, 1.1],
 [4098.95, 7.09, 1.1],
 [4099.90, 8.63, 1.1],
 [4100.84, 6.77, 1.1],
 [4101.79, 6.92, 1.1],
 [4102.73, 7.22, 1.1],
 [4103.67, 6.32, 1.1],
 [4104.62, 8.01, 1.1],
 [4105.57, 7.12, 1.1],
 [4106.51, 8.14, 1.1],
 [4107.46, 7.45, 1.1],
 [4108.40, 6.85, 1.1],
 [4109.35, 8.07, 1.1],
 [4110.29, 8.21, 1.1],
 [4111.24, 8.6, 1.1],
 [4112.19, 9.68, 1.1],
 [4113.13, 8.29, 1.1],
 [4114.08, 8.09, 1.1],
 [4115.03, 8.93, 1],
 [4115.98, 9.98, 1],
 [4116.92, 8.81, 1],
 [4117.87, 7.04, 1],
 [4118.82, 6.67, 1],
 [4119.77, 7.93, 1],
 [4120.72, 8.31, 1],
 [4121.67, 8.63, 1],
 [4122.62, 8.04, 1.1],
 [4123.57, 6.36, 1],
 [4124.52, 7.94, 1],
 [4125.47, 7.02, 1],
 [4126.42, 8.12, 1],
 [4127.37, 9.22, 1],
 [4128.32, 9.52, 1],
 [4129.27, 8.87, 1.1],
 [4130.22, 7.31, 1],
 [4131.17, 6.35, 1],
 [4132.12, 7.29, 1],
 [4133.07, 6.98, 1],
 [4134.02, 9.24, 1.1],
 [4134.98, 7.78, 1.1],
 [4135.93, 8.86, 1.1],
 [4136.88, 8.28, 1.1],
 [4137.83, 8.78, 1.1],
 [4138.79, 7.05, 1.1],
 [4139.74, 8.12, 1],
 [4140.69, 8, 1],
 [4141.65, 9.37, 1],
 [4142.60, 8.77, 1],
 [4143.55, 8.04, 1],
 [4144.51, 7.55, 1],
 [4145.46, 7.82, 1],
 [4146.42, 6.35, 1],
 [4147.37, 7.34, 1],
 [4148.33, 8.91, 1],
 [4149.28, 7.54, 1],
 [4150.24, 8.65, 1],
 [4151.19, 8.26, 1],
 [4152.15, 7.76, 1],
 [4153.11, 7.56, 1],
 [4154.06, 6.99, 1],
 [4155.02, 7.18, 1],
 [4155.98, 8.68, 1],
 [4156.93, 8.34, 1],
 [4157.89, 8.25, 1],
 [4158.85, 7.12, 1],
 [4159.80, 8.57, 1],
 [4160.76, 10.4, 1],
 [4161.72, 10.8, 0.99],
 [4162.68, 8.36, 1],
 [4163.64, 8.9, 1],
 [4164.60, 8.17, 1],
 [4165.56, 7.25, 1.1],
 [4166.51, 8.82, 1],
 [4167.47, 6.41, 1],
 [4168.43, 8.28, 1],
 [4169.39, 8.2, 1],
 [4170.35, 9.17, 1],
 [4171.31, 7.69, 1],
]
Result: -1.05 A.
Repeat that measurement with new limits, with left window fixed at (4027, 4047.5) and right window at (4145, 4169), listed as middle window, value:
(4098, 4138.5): 0.5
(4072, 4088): 0.8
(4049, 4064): 0.4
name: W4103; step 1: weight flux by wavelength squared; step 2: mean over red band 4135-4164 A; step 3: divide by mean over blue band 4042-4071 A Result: 1.11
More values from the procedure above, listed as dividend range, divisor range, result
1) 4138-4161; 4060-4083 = 1.10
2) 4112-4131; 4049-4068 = 1.09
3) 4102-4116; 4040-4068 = 1.06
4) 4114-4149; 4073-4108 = 1.06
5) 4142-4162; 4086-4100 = 1.01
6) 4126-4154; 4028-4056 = 1.07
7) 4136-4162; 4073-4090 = 1.10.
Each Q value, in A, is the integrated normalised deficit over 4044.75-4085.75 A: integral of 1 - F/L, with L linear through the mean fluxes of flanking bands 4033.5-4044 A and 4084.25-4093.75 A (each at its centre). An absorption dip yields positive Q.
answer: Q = 3.2 A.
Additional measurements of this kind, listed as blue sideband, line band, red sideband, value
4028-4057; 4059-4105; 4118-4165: 1.03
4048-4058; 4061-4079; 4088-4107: 0.34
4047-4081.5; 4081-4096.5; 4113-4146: -0.89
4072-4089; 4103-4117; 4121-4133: -0.67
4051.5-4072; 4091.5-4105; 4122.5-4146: 0.30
